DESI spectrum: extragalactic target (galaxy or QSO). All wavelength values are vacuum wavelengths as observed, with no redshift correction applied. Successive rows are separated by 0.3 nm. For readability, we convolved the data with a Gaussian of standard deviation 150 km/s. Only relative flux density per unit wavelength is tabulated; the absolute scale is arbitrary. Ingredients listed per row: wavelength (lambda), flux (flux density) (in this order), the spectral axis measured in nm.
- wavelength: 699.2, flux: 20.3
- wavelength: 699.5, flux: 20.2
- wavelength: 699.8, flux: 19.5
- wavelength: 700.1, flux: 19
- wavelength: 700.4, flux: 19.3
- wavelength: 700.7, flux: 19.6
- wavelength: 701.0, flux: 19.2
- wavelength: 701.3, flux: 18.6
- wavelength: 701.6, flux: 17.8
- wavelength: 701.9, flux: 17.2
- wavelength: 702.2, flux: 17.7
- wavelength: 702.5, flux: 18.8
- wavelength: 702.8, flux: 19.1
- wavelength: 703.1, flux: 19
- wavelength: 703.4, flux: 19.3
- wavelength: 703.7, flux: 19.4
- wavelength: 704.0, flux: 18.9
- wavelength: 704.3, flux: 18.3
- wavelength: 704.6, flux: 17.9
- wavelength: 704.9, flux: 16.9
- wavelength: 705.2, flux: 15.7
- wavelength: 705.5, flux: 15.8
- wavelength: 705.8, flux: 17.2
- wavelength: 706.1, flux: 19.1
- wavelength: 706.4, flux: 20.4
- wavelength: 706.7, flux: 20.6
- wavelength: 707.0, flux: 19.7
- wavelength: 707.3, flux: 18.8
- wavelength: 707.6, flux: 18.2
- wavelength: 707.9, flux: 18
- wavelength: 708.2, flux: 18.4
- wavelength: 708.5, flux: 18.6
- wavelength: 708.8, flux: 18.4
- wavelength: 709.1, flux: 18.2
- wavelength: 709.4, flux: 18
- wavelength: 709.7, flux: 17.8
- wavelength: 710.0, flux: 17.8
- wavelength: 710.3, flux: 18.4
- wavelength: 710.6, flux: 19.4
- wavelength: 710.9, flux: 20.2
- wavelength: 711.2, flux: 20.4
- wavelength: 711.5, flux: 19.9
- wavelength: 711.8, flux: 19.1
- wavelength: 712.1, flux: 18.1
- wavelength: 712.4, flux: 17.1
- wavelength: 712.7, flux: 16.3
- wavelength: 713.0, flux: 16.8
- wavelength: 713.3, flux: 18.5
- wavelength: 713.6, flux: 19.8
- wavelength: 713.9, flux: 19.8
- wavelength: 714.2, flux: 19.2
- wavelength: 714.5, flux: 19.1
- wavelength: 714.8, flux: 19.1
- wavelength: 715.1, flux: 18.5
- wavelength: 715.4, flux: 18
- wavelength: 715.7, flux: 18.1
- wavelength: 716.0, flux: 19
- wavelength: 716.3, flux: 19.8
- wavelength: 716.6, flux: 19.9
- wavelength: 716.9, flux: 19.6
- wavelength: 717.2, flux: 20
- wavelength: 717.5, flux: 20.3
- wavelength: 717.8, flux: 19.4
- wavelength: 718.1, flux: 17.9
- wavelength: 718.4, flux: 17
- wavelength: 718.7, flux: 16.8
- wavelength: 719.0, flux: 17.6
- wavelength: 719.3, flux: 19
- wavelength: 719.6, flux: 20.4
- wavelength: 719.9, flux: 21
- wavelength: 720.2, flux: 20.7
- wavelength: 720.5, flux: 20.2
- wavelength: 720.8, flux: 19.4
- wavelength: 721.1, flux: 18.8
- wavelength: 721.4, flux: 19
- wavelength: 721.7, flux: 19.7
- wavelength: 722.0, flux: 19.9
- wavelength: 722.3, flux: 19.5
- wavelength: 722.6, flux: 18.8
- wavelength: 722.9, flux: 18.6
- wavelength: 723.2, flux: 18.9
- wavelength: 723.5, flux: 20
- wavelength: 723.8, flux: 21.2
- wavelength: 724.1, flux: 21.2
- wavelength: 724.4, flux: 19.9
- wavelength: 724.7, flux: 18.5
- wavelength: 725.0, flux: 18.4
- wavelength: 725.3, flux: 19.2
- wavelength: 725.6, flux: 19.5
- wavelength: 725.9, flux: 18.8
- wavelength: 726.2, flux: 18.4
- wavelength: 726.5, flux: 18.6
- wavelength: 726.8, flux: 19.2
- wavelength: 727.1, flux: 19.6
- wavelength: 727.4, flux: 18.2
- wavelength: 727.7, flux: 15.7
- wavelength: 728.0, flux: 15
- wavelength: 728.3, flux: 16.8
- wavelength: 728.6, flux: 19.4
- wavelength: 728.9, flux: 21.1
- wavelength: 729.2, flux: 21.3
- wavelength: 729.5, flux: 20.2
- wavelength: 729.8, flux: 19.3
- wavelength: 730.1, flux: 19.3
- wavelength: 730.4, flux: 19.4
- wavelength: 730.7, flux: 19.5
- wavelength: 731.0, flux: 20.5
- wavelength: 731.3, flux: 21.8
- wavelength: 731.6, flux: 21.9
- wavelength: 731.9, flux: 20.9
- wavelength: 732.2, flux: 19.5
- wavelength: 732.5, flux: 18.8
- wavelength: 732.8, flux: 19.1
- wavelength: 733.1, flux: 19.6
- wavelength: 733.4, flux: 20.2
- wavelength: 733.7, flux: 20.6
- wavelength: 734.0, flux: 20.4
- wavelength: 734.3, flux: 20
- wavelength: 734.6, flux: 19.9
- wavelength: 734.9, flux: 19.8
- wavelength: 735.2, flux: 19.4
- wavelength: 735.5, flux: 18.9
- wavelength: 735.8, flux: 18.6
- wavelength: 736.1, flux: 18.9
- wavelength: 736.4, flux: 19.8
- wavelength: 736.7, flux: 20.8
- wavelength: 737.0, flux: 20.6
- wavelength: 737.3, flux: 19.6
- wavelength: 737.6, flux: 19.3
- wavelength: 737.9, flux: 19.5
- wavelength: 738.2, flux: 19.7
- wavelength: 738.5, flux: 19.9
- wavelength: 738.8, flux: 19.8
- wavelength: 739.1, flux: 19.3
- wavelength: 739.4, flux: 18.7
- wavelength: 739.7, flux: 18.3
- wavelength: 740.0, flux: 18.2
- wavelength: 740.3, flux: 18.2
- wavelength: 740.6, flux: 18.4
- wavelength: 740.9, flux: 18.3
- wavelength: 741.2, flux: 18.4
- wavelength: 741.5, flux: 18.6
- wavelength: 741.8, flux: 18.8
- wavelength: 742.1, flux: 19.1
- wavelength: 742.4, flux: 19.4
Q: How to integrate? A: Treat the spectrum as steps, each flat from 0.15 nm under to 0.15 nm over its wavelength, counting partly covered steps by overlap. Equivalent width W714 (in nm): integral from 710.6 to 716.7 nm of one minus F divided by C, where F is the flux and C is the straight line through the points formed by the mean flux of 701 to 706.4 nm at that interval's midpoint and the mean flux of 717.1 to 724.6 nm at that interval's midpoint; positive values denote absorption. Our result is 0.01 nm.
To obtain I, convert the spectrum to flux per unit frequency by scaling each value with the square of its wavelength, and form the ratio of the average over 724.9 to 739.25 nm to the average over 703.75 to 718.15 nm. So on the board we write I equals 1.11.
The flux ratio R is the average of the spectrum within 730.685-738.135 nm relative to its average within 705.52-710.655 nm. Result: 1.1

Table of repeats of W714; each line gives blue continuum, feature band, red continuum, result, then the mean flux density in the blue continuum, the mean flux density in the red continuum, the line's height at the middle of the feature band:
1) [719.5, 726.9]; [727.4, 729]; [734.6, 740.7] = 0.16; 19.5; 19.3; 19.4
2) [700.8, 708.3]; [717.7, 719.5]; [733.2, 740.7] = 0.09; 18.4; 19.5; 18.9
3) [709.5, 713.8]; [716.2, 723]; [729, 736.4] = -0.07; 18.6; 19.9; 19.1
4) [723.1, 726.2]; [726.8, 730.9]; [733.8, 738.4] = 0.15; 19.5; 19.7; 19.6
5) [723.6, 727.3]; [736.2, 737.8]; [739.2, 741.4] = -0.12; 19.4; 18.4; 18.6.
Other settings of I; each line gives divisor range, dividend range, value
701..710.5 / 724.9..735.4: 1.13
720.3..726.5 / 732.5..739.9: 1.05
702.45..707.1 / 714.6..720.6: 1.07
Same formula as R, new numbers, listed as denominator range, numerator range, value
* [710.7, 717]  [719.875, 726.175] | 1.03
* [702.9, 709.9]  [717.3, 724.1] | 1.05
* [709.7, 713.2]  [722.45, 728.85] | 1.02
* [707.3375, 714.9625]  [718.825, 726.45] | 1.05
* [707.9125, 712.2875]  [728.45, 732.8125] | 1.08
